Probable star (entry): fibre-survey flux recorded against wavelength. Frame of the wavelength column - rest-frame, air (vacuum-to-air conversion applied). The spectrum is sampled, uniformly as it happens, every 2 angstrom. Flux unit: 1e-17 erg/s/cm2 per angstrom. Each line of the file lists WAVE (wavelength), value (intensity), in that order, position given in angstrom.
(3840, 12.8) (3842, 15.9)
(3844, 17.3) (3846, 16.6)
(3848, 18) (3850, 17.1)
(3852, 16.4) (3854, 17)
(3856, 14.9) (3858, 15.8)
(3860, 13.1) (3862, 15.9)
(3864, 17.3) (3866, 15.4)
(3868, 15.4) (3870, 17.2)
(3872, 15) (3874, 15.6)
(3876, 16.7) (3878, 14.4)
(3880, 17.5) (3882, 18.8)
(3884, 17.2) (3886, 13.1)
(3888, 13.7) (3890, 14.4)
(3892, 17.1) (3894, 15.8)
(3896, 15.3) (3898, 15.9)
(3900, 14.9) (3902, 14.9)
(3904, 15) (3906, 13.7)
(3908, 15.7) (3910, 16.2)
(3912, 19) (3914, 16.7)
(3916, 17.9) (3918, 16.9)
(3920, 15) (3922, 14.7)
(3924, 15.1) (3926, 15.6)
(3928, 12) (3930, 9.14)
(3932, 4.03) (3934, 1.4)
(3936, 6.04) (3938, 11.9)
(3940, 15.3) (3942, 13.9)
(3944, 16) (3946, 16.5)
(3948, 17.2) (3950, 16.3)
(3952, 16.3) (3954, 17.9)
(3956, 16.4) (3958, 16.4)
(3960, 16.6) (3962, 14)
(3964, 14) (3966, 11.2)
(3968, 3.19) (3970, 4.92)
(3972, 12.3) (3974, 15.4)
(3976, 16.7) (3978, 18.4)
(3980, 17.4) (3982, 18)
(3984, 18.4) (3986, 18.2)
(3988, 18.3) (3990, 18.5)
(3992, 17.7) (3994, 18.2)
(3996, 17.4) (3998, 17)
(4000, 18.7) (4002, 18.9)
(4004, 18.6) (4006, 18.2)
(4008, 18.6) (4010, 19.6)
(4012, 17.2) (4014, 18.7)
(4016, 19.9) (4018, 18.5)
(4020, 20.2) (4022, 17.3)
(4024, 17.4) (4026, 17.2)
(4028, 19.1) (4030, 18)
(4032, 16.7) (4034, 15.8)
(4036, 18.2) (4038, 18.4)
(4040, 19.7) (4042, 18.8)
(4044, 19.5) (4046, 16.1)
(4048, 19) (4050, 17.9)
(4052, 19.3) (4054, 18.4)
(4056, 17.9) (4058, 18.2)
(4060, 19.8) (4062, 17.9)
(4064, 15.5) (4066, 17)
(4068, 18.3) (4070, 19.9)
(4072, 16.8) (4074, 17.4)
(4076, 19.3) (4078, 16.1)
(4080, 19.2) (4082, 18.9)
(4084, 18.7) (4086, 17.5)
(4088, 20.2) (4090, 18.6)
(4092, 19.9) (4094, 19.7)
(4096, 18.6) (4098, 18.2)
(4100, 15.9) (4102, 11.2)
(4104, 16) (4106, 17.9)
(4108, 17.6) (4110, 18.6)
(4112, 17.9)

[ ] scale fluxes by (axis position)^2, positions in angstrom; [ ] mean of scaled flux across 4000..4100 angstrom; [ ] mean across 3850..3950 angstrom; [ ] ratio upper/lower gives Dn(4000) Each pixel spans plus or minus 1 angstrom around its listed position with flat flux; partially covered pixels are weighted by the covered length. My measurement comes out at 1.34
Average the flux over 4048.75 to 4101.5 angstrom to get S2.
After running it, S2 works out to 18.2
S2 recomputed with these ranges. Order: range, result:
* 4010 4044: 18.3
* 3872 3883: 16.5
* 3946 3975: 13.8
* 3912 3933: 14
